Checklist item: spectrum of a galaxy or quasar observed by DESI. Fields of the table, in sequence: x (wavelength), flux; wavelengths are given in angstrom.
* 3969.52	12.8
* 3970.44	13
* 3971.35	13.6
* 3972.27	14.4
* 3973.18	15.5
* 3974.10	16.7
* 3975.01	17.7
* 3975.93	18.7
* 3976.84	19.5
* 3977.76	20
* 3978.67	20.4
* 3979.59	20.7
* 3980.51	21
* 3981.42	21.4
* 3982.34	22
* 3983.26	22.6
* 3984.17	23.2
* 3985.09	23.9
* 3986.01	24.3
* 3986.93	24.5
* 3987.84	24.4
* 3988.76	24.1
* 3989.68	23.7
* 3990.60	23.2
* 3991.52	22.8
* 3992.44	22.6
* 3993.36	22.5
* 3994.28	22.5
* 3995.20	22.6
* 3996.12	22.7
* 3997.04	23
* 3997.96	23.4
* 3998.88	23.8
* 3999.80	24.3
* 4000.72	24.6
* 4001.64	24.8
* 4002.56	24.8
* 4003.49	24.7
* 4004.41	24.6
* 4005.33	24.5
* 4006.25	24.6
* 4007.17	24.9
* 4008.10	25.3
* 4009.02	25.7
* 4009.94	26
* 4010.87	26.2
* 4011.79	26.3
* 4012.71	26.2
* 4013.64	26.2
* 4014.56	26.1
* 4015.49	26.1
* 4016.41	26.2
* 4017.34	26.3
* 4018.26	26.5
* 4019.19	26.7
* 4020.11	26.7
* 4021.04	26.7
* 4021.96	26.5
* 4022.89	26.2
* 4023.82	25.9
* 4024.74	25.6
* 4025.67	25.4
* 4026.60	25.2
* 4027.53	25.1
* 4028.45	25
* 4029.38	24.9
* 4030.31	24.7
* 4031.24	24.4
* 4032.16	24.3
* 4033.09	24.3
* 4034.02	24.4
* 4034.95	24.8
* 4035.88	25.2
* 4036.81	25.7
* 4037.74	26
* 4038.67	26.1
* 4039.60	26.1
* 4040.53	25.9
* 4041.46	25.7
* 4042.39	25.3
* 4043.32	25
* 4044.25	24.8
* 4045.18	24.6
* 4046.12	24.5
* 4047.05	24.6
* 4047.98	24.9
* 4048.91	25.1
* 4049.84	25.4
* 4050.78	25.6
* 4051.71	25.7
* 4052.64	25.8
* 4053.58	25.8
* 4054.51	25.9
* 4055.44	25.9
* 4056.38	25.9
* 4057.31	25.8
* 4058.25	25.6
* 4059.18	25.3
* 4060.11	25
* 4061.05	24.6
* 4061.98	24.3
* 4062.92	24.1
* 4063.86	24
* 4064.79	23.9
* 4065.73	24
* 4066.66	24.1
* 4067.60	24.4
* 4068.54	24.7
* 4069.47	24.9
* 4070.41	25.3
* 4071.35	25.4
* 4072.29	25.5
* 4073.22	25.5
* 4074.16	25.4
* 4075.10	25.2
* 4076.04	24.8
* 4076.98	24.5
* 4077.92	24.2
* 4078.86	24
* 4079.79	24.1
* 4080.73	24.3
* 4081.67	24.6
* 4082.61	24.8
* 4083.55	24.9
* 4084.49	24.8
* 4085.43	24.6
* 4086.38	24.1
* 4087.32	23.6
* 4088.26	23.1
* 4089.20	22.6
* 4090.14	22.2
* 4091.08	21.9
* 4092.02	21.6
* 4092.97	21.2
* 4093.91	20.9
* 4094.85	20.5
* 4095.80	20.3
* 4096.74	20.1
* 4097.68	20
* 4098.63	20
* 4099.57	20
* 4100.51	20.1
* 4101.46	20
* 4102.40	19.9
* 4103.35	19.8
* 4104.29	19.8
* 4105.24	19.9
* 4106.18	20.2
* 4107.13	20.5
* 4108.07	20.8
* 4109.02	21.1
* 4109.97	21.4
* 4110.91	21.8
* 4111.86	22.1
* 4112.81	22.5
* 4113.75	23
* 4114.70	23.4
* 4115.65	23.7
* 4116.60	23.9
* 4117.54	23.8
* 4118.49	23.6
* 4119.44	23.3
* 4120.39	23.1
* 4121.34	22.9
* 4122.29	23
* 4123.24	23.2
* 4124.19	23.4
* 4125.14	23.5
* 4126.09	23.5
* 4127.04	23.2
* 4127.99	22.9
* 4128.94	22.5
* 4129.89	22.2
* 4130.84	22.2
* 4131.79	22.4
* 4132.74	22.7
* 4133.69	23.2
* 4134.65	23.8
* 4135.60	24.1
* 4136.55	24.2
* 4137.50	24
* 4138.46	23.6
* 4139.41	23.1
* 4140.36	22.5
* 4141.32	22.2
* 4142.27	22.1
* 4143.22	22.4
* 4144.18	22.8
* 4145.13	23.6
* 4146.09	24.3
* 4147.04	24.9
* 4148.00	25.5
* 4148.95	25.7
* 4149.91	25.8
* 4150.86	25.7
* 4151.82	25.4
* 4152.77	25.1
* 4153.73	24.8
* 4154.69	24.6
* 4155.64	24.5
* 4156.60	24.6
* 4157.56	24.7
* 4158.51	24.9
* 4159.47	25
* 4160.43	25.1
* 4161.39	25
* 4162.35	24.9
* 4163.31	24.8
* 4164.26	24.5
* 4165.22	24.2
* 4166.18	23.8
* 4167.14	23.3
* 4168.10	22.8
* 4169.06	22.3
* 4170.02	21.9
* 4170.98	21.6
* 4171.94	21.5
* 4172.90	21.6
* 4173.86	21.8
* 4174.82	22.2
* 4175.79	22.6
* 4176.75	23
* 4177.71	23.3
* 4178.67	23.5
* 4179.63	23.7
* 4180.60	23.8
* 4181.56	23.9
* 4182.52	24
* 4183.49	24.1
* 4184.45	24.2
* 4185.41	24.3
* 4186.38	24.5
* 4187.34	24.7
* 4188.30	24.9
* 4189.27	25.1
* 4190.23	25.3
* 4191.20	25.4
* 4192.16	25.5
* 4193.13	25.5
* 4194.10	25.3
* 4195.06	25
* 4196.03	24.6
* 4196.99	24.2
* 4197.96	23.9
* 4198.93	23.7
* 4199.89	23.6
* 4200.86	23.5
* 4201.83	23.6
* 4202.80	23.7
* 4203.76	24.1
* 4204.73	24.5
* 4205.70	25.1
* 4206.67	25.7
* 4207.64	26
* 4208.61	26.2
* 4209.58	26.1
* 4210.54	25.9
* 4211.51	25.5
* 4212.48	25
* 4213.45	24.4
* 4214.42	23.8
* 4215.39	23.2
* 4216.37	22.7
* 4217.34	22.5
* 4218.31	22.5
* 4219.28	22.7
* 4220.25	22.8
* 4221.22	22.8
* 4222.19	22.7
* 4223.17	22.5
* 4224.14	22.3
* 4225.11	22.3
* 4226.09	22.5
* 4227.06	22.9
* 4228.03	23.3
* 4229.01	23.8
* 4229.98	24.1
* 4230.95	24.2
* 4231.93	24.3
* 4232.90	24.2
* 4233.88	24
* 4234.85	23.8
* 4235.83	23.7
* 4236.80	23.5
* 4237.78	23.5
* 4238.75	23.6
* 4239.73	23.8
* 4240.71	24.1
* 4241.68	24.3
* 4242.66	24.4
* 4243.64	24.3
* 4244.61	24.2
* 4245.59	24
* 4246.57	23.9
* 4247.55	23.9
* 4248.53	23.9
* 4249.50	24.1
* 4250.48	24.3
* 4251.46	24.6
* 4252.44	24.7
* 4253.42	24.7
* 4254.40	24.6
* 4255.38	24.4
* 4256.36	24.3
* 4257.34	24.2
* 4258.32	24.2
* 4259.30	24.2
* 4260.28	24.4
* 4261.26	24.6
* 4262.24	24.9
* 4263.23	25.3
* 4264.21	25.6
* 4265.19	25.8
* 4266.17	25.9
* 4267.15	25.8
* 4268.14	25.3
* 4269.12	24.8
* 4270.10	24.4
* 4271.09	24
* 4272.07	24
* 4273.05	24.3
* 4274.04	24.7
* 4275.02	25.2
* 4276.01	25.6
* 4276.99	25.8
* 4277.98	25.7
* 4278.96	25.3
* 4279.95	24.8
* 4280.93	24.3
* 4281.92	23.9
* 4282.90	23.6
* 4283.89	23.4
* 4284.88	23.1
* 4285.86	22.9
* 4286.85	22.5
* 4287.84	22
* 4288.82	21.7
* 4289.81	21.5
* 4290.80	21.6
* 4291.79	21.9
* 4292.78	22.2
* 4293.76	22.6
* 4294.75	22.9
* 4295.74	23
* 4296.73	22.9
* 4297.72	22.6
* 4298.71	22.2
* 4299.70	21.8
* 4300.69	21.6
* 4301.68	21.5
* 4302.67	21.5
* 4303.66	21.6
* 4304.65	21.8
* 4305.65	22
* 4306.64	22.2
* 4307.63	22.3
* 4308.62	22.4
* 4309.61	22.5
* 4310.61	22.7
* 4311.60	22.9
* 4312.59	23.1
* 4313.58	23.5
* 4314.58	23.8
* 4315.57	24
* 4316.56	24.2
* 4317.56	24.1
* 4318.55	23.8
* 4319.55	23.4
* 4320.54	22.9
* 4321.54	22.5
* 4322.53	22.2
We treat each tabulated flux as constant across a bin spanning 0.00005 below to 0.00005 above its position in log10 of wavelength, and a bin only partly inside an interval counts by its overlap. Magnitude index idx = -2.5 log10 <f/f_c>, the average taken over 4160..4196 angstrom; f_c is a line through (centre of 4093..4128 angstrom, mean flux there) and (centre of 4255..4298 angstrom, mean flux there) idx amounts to -0.06 mag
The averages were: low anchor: 21.7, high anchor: 24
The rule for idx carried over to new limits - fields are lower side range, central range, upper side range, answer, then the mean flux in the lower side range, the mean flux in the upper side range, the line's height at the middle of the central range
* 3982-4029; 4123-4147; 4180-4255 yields 0.06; 24.8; 24.1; 24.4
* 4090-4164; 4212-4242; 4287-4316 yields -0.04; 22.8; 22.4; 22.6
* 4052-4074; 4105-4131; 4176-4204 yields 0.10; 25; 24.3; 24.7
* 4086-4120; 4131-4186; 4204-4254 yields -0.05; 21.6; 24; 22.6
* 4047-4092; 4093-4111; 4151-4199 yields 0.20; 24.7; 24.1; 24.5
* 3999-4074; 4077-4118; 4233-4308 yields 0.13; 25.3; 23.7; 24.9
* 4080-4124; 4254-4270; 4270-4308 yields -0.09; 22.1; 23.1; 22.9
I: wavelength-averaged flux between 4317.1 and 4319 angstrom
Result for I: 24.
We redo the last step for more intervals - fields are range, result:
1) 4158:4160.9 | 25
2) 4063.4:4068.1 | 24.1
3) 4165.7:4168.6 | 23.3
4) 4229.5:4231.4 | 24.2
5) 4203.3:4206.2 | 24.5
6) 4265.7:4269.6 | 25.4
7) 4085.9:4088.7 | 23.5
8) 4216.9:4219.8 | 22.6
